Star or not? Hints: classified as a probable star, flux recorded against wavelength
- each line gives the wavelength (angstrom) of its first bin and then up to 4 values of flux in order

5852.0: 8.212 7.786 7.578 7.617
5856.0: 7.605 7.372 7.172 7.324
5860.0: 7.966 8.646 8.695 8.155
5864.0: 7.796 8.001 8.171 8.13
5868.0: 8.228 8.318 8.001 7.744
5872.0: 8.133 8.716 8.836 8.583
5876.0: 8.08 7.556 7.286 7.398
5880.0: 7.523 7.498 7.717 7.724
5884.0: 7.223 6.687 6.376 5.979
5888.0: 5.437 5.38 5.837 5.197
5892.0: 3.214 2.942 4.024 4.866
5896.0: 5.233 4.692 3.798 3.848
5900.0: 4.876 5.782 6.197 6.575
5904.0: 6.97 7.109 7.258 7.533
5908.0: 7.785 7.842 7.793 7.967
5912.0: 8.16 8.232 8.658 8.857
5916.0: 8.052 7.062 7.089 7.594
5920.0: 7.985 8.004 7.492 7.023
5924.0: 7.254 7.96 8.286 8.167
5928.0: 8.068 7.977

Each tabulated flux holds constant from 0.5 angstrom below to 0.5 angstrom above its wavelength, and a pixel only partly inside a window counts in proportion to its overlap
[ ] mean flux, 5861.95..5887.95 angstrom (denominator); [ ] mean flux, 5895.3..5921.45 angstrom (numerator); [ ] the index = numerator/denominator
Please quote 0.90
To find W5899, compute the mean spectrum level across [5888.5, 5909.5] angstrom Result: 5.57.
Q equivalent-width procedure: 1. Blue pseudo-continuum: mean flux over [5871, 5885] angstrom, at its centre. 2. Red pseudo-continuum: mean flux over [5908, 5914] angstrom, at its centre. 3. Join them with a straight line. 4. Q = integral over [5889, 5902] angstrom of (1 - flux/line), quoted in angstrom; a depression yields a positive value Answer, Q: 5.4 angstrom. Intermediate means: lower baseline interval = 7.82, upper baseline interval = 8.04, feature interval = 4.62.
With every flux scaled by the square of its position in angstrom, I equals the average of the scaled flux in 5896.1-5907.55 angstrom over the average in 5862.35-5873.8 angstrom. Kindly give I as 0.73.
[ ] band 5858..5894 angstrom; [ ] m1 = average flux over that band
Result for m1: 7.22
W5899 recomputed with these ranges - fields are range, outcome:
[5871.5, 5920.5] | 6.76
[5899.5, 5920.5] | 7.4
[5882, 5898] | 5.41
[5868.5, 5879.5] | 8.06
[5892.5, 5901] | 4.37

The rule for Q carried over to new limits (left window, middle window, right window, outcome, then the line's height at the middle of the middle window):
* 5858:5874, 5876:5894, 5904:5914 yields 3.8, 7.96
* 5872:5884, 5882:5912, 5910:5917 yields 7.6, 8.05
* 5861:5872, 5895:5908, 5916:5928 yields 3.3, 7.84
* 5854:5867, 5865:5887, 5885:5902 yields -4.4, 6.49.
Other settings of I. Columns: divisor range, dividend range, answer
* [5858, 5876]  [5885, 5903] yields 0.62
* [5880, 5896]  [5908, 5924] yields 1.37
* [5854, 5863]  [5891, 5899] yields 0.54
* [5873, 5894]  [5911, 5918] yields 1.24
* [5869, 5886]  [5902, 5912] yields 0.96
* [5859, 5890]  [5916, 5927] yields 1.02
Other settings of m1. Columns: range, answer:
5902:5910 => 7.26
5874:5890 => 7.11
